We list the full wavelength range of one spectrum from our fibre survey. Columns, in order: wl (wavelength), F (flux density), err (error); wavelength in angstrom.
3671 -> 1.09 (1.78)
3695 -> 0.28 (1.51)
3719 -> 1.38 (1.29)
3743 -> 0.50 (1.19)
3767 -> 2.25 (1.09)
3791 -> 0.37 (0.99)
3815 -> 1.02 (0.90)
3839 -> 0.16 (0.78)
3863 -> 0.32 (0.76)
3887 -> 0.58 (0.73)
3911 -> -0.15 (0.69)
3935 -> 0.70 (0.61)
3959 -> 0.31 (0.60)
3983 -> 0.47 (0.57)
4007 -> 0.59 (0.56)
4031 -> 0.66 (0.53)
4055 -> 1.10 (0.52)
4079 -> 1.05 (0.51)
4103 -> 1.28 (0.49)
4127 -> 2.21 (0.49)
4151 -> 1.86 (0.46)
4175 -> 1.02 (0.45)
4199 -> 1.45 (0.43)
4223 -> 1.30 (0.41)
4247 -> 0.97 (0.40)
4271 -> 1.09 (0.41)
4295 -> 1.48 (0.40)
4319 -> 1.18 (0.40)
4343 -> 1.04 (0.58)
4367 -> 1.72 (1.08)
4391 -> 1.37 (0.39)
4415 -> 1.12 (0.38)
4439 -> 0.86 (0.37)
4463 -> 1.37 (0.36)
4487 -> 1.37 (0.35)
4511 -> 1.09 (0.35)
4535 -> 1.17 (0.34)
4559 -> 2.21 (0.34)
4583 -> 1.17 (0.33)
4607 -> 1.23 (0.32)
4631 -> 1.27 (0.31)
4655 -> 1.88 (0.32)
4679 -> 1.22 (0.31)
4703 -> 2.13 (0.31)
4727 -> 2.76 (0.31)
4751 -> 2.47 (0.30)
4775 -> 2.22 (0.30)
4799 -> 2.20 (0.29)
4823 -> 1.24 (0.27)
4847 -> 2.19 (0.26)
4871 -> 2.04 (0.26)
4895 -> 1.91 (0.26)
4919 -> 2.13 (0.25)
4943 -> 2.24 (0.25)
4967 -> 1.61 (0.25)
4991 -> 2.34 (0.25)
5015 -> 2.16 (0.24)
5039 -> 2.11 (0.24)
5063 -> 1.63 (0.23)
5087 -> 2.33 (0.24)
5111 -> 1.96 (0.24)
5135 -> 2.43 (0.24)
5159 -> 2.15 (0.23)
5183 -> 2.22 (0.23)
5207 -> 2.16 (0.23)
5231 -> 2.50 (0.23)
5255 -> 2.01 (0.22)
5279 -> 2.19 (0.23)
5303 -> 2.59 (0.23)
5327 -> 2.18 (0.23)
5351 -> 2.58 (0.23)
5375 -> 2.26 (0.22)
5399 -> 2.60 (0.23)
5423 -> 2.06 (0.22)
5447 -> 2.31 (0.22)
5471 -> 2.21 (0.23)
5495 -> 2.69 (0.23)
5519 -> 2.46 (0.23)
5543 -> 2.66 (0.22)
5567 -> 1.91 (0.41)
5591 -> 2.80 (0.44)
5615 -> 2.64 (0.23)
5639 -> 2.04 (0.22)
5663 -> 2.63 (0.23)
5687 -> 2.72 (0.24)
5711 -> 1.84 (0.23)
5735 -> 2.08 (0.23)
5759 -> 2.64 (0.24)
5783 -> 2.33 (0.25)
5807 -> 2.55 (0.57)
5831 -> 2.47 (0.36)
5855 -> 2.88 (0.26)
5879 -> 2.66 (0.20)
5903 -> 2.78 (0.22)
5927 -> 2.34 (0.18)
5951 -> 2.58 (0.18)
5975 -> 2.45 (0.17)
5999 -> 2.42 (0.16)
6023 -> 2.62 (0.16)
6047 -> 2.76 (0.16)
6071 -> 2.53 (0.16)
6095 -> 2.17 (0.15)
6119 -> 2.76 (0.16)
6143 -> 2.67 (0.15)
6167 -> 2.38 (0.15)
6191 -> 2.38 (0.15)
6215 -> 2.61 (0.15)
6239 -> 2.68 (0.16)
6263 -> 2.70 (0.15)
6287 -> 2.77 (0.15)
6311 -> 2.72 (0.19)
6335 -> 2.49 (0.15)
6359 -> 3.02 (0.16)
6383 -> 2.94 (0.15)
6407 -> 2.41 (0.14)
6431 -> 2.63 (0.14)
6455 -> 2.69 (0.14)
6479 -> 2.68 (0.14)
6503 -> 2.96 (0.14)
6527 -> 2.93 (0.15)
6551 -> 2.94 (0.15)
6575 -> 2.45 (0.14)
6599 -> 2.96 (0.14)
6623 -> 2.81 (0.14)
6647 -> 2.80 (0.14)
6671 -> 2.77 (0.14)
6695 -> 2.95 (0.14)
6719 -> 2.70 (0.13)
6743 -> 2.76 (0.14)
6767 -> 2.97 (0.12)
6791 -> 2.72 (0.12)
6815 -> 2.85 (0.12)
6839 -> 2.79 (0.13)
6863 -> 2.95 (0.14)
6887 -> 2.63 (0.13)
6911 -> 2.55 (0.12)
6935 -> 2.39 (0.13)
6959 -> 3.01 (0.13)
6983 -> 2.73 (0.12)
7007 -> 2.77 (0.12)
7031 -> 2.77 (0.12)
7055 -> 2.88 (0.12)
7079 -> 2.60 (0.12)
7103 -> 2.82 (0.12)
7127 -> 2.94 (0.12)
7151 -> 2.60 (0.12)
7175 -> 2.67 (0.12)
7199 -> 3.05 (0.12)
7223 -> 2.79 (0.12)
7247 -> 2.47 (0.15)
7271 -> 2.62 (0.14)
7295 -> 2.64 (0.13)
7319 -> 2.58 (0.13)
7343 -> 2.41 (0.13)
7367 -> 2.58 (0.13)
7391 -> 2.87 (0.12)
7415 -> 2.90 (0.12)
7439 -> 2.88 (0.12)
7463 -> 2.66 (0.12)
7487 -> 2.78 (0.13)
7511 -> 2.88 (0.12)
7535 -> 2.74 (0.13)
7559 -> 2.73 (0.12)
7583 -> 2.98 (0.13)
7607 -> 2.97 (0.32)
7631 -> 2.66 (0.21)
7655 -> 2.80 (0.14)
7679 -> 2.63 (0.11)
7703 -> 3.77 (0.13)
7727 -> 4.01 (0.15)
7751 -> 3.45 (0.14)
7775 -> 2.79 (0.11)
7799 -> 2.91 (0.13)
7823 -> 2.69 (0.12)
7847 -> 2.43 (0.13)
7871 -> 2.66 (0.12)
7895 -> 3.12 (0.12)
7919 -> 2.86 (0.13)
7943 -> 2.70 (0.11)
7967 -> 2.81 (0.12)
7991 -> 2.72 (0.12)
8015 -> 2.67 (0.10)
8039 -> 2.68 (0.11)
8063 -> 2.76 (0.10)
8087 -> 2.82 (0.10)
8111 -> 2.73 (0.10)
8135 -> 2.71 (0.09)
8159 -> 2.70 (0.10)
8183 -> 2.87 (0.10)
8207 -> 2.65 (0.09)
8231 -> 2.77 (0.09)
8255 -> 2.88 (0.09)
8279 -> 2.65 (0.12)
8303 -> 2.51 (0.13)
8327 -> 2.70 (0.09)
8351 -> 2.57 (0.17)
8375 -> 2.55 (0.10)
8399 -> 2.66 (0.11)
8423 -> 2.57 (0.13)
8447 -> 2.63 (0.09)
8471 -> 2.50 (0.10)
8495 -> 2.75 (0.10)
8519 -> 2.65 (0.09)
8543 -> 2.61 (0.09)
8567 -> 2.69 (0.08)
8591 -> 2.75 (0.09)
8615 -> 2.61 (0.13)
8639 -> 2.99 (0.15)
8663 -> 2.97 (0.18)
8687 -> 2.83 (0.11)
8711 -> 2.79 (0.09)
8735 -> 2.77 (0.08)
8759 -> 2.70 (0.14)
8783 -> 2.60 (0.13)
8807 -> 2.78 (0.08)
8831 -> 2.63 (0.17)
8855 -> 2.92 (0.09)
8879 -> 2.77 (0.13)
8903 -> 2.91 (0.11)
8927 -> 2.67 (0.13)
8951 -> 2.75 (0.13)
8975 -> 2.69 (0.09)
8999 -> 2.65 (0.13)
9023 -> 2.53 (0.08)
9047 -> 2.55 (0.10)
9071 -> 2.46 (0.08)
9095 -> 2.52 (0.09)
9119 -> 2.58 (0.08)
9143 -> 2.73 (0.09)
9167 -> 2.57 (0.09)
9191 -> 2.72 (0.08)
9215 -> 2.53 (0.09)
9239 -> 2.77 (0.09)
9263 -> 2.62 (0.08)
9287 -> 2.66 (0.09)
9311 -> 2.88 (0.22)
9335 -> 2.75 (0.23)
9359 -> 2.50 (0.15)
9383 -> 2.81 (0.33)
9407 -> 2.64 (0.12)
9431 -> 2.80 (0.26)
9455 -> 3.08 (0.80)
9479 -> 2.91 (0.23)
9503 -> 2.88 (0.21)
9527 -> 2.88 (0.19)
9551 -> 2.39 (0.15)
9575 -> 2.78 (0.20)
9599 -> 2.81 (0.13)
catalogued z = 0.175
